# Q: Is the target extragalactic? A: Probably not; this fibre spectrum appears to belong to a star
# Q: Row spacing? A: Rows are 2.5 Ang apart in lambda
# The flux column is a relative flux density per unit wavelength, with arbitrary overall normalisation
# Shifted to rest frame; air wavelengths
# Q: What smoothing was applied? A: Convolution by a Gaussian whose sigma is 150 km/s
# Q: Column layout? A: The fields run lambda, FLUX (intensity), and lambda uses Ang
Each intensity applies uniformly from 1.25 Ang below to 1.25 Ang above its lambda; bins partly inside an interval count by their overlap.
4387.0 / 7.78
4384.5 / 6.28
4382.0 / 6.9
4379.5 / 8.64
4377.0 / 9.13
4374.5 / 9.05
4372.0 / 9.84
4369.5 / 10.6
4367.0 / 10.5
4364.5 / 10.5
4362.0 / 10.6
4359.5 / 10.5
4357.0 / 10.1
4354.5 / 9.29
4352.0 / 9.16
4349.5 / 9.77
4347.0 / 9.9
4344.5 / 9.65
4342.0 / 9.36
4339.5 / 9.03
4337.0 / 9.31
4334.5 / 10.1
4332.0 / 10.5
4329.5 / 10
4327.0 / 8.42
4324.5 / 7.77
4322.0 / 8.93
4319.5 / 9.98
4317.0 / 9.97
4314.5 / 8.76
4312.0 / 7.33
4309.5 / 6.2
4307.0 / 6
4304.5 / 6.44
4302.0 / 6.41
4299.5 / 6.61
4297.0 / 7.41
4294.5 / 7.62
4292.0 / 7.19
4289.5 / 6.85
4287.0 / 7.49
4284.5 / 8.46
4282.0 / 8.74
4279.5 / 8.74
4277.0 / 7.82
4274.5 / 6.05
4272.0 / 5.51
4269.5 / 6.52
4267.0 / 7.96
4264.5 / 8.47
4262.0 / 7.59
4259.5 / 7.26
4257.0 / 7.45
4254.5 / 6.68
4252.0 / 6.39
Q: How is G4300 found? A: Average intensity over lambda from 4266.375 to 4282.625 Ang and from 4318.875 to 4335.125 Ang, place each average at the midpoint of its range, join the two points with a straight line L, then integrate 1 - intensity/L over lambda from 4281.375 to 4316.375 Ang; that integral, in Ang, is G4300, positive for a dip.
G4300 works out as 3.9 Ang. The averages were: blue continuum 7.26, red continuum 9.34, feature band 7.27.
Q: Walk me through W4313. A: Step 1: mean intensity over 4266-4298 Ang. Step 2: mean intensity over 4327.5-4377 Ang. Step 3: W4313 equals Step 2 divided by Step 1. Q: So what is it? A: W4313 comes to 1.3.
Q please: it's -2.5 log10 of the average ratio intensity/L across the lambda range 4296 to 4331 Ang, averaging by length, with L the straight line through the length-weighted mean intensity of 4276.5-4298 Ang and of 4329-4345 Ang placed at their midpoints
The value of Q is 0.12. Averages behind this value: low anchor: 7.82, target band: 7.9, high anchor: 9.7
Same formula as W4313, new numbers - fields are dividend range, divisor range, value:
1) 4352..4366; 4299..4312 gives 1.58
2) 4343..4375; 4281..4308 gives 1.39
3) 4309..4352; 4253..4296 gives 1.23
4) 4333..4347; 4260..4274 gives 1.33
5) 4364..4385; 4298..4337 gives 1.10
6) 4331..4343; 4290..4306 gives 1.39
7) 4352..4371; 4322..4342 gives 1.10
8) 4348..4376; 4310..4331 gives 1.13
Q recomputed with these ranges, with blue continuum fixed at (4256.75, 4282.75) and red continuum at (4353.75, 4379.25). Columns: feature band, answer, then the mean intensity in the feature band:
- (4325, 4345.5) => -0.04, 9.48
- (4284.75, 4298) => 0.09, 7.4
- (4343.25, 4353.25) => -0.01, 9.62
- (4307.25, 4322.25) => 0.04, 8.33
